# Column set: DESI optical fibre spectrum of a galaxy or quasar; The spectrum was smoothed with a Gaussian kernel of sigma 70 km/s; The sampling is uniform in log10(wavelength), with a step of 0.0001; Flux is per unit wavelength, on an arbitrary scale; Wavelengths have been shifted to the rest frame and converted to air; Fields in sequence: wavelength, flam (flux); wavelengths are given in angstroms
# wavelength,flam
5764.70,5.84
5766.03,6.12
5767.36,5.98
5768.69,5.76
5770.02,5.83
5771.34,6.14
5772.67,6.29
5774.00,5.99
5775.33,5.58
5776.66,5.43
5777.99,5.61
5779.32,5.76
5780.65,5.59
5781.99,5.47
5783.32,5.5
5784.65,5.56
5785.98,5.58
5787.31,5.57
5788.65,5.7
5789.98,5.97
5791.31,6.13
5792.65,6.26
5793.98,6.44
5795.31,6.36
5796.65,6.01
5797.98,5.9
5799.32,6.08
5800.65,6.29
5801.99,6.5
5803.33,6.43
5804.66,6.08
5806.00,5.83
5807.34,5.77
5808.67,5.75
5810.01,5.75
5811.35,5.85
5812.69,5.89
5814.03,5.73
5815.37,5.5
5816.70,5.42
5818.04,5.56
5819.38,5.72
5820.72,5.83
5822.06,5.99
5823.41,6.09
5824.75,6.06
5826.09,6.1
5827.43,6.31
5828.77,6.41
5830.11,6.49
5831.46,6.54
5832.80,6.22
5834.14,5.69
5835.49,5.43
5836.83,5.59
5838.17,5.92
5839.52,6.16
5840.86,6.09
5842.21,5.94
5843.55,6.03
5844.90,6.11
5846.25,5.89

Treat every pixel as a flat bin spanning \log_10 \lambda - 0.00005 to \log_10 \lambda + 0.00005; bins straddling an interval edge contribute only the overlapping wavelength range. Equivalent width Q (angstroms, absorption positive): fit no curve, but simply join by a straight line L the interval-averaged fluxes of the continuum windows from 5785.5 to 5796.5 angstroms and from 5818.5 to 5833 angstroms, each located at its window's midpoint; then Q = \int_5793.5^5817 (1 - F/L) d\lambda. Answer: 0.3 angstroms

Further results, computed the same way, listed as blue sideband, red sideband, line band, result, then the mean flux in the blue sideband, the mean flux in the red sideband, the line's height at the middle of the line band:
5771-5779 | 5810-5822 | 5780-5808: -0.9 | 5.82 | 5.71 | 5.77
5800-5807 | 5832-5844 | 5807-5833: 0.5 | 6.2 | 5.9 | 6.06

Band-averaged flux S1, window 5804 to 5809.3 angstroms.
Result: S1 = 5.86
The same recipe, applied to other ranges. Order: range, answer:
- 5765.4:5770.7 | 5.93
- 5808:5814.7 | 5.79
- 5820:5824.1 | 5.96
